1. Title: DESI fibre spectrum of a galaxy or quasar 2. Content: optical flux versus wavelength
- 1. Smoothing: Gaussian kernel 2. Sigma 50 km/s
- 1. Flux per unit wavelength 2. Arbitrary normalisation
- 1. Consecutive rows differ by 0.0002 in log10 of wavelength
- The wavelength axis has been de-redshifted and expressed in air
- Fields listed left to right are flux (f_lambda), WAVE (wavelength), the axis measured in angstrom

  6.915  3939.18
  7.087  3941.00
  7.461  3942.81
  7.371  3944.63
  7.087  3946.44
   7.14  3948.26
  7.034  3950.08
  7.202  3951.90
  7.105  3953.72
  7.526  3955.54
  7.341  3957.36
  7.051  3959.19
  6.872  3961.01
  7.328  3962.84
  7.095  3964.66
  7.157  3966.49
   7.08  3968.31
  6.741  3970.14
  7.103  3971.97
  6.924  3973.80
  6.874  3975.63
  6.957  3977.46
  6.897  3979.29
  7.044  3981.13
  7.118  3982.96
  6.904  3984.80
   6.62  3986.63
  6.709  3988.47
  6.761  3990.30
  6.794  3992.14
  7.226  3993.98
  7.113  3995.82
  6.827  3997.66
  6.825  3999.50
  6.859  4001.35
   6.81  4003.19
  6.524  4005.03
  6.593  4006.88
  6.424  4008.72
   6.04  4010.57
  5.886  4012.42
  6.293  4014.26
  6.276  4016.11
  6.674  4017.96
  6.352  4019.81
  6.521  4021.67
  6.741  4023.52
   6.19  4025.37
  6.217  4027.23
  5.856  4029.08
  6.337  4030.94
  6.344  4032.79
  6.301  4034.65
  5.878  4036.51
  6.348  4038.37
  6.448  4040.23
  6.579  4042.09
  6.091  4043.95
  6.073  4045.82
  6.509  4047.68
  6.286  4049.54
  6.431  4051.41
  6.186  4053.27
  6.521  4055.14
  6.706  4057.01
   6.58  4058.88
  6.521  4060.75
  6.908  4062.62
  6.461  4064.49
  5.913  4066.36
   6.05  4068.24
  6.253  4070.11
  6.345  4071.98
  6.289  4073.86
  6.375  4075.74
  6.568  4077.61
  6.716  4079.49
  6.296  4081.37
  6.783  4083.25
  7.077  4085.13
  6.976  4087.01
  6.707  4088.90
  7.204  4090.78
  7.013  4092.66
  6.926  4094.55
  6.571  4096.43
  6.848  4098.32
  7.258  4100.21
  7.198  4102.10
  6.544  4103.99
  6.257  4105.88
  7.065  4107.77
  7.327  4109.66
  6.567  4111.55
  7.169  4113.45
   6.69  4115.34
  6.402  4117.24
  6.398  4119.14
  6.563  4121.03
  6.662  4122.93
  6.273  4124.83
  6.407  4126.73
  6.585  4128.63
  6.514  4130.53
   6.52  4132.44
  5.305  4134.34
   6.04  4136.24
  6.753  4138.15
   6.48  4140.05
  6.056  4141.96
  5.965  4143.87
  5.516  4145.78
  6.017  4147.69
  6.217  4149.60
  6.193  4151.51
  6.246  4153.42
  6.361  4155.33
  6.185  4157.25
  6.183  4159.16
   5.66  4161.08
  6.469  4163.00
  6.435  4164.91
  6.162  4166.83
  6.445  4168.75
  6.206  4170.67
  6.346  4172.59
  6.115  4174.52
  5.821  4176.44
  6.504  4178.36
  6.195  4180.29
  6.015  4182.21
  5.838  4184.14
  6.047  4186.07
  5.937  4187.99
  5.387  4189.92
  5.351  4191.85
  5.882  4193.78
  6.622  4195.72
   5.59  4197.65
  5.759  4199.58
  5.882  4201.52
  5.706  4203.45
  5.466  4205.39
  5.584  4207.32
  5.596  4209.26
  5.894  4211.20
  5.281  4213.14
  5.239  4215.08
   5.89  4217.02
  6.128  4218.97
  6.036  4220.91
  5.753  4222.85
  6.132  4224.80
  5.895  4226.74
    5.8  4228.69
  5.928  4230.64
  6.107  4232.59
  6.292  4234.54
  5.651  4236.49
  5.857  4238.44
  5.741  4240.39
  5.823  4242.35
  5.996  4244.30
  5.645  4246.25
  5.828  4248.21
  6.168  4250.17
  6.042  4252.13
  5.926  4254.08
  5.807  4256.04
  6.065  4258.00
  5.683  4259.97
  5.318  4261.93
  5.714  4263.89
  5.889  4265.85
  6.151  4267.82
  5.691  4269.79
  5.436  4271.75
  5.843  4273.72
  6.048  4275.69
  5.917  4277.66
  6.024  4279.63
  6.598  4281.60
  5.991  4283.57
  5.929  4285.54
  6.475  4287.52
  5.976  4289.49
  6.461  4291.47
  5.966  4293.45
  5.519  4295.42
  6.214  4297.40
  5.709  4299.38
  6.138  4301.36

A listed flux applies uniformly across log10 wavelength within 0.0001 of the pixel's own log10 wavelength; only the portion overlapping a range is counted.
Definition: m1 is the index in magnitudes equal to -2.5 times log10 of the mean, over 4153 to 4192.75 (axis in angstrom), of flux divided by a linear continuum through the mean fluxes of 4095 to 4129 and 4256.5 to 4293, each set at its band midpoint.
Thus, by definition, 0.059 mag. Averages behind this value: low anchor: 6.72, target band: 6.09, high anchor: 5.95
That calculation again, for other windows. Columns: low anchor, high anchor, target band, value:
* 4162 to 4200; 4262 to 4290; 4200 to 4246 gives 0.04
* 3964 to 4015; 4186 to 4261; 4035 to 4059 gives 0.04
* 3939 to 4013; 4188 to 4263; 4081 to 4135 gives -0.06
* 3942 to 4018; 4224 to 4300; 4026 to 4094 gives 0.03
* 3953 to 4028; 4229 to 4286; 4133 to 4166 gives 0.02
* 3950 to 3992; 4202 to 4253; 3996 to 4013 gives 0.05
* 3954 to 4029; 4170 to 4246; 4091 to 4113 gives -0.09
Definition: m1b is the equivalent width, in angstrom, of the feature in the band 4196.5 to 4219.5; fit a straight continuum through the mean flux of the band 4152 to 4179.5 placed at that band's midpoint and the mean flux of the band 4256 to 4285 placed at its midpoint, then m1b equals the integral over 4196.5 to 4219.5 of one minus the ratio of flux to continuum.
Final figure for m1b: 1.6 angstrom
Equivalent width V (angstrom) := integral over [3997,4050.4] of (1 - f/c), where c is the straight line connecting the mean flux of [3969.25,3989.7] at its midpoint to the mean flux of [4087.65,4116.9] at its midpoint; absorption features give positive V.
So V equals 4.0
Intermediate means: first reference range 6.9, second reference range 6.88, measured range 6.38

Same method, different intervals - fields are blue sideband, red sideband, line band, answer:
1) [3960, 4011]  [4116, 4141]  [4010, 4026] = 1.00 angstrom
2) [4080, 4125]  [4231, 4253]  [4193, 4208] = 0.89 angstrom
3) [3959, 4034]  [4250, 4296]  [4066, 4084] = 0.32 angstrom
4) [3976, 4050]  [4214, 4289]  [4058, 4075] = 0.07 angstrom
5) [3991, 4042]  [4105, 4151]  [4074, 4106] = -1.78 angstrom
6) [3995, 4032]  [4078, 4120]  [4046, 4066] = 0.49 angstrom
